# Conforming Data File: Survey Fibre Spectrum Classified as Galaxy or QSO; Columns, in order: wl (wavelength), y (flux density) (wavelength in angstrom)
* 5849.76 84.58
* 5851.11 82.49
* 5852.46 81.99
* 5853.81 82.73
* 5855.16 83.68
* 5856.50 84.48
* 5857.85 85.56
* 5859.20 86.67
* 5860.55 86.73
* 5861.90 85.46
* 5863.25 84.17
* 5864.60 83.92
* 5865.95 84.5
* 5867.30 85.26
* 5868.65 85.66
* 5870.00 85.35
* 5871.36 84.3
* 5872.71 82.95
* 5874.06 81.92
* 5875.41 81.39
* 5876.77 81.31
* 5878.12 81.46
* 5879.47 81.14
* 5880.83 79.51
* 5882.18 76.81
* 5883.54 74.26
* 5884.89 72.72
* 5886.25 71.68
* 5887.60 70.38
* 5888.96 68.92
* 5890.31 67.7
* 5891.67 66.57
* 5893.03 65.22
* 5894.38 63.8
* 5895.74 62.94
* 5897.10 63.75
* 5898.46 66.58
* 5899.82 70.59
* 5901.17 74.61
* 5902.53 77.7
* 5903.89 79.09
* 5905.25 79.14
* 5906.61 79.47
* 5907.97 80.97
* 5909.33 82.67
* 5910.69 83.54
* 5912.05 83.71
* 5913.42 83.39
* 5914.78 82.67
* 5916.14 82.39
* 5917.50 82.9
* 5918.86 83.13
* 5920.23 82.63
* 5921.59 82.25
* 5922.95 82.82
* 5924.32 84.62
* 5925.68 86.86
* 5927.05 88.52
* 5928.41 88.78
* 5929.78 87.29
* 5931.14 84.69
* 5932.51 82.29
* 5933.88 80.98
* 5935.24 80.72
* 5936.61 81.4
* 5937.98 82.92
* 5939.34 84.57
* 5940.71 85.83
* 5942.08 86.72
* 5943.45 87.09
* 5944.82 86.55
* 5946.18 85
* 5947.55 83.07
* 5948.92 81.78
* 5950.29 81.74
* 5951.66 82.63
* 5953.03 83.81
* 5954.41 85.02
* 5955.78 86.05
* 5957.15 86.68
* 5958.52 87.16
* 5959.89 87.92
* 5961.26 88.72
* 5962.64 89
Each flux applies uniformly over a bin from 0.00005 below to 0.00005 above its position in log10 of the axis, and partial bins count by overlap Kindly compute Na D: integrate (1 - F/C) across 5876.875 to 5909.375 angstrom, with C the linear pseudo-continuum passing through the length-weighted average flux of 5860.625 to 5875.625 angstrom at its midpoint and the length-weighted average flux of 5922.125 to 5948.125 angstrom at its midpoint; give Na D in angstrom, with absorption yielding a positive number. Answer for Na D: 4.3 angstrom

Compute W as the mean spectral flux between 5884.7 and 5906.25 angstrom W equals 70.2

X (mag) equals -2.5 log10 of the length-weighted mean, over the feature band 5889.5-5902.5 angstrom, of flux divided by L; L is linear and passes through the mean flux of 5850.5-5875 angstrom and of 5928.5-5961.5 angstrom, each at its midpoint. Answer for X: 0.24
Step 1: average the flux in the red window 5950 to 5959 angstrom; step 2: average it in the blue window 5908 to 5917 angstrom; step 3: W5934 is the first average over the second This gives 1.0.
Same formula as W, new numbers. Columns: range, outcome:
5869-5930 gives 78.2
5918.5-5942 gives 84.2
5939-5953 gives 84.5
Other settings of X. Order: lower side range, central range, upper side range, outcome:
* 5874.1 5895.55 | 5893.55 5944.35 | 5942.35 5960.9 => -0.02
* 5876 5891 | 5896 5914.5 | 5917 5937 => 0.04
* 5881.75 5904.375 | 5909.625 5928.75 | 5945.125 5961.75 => -0.10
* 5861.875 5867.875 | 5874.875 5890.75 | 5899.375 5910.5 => 0.09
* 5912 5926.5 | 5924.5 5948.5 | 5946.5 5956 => -0.02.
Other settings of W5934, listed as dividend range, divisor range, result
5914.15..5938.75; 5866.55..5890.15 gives 1.06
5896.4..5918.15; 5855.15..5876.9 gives 0.93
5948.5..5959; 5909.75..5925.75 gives 1.01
